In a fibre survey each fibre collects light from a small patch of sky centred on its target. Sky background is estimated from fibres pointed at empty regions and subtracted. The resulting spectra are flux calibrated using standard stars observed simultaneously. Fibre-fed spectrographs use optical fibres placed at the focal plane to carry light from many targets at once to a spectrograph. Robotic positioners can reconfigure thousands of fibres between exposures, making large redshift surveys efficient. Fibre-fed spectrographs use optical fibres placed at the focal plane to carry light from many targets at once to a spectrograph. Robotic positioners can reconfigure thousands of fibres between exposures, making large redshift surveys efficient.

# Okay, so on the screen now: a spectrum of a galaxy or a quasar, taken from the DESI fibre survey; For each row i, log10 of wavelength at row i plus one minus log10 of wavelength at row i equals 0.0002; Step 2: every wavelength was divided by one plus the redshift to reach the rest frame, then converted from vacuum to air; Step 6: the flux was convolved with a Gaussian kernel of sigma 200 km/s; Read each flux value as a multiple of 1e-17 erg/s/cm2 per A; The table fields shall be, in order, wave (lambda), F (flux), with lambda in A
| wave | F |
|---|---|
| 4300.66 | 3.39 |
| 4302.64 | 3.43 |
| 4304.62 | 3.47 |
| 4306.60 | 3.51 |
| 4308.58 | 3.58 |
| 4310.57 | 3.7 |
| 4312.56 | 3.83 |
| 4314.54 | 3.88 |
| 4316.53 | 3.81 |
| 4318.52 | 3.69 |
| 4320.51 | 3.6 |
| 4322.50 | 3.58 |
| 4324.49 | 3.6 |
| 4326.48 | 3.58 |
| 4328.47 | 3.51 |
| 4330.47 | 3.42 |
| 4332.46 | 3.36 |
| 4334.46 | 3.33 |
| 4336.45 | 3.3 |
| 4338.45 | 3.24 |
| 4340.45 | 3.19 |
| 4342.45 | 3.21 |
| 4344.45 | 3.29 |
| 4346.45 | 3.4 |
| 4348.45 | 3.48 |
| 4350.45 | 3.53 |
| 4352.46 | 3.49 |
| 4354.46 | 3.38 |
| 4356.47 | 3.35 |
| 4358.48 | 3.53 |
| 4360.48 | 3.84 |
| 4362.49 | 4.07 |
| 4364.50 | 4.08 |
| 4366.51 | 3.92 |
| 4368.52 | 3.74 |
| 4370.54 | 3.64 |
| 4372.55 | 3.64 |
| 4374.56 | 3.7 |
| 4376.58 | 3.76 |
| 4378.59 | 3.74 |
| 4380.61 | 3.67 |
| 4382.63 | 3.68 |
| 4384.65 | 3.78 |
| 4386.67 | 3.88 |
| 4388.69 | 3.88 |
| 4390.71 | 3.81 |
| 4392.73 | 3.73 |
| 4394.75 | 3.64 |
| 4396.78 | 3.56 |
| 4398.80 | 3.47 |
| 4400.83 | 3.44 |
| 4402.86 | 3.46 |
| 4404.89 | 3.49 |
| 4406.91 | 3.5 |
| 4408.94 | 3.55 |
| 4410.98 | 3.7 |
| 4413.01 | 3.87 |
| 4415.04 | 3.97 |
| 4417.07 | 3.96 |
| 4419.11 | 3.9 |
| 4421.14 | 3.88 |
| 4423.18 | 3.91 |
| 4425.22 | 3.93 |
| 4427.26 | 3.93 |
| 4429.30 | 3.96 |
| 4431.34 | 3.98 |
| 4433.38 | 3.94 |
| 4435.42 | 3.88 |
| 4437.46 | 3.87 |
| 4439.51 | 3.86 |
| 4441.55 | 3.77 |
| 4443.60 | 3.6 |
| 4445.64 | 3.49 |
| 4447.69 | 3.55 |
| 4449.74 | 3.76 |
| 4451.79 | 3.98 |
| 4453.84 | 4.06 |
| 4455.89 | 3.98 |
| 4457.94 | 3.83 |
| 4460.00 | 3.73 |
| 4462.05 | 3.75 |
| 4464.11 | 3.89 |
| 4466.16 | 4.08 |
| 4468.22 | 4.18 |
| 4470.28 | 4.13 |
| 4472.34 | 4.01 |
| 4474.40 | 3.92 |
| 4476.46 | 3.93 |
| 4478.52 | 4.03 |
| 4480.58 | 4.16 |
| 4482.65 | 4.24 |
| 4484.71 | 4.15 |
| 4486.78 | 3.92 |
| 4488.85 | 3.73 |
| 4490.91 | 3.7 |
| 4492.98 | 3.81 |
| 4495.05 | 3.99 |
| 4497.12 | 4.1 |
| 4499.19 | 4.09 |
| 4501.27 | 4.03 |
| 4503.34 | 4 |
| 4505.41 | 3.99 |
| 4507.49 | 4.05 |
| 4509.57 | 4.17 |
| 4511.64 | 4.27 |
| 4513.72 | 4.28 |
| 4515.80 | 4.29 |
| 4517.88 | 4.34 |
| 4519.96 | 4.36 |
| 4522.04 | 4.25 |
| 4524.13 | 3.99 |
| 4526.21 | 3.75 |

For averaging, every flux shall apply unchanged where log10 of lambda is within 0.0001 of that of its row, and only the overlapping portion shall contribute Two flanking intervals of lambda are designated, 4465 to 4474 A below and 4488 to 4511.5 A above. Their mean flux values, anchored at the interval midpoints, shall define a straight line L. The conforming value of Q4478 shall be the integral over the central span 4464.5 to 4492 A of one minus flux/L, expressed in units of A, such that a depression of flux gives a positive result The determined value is 0.3 A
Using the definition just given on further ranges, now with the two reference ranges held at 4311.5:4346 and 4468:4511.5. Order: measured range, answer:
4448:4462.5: 0.2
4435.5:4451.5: 0.6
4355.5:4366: -0.5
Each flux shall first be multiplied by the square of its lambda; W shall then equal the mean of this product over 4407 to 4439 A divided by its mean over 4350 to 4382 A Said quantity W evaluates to 1.1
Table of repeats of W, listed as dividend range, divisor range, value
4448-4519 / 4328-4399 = 1.18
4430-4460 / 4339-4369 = 1.12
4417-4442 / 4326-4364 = 1.17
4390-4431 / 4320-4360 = 1.13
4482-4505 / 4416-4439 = 1.04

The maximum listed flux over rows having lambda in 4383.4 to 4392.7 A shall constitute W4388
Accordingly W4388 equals 3.88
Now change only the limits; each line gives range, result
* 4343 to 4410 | 4.08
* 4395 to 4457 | 4.06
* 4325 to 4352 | 3.58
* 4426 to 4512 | 4.27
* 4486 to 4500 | 4.1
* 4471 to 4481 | 4.16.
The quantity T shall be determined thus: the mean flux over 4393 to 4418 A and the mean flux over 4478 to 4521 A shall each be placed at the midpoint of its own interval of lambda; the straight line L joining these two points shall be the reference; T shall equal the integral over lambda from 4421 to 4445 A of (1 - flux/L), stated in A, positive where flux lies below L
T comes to -0.7 A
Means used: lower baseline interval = 3.64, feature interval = 3.87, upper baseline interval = 4.08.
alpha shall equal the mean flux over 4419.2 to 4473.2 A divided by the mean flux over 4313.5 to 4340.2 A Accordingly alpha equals 1.10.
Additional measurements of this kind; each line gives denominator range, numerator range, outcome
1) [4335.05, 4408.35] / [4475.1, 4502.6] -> 1.11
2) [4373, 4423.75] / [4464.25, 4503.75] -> 1.08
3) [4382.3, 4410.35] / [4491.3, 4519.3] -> 1.13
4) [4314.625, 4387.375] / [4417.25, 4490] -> 1.09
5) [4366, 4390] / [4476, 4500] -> 1.06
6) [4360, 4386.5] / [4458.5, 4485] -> 1.06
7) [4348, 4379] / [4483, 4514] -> 1.09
